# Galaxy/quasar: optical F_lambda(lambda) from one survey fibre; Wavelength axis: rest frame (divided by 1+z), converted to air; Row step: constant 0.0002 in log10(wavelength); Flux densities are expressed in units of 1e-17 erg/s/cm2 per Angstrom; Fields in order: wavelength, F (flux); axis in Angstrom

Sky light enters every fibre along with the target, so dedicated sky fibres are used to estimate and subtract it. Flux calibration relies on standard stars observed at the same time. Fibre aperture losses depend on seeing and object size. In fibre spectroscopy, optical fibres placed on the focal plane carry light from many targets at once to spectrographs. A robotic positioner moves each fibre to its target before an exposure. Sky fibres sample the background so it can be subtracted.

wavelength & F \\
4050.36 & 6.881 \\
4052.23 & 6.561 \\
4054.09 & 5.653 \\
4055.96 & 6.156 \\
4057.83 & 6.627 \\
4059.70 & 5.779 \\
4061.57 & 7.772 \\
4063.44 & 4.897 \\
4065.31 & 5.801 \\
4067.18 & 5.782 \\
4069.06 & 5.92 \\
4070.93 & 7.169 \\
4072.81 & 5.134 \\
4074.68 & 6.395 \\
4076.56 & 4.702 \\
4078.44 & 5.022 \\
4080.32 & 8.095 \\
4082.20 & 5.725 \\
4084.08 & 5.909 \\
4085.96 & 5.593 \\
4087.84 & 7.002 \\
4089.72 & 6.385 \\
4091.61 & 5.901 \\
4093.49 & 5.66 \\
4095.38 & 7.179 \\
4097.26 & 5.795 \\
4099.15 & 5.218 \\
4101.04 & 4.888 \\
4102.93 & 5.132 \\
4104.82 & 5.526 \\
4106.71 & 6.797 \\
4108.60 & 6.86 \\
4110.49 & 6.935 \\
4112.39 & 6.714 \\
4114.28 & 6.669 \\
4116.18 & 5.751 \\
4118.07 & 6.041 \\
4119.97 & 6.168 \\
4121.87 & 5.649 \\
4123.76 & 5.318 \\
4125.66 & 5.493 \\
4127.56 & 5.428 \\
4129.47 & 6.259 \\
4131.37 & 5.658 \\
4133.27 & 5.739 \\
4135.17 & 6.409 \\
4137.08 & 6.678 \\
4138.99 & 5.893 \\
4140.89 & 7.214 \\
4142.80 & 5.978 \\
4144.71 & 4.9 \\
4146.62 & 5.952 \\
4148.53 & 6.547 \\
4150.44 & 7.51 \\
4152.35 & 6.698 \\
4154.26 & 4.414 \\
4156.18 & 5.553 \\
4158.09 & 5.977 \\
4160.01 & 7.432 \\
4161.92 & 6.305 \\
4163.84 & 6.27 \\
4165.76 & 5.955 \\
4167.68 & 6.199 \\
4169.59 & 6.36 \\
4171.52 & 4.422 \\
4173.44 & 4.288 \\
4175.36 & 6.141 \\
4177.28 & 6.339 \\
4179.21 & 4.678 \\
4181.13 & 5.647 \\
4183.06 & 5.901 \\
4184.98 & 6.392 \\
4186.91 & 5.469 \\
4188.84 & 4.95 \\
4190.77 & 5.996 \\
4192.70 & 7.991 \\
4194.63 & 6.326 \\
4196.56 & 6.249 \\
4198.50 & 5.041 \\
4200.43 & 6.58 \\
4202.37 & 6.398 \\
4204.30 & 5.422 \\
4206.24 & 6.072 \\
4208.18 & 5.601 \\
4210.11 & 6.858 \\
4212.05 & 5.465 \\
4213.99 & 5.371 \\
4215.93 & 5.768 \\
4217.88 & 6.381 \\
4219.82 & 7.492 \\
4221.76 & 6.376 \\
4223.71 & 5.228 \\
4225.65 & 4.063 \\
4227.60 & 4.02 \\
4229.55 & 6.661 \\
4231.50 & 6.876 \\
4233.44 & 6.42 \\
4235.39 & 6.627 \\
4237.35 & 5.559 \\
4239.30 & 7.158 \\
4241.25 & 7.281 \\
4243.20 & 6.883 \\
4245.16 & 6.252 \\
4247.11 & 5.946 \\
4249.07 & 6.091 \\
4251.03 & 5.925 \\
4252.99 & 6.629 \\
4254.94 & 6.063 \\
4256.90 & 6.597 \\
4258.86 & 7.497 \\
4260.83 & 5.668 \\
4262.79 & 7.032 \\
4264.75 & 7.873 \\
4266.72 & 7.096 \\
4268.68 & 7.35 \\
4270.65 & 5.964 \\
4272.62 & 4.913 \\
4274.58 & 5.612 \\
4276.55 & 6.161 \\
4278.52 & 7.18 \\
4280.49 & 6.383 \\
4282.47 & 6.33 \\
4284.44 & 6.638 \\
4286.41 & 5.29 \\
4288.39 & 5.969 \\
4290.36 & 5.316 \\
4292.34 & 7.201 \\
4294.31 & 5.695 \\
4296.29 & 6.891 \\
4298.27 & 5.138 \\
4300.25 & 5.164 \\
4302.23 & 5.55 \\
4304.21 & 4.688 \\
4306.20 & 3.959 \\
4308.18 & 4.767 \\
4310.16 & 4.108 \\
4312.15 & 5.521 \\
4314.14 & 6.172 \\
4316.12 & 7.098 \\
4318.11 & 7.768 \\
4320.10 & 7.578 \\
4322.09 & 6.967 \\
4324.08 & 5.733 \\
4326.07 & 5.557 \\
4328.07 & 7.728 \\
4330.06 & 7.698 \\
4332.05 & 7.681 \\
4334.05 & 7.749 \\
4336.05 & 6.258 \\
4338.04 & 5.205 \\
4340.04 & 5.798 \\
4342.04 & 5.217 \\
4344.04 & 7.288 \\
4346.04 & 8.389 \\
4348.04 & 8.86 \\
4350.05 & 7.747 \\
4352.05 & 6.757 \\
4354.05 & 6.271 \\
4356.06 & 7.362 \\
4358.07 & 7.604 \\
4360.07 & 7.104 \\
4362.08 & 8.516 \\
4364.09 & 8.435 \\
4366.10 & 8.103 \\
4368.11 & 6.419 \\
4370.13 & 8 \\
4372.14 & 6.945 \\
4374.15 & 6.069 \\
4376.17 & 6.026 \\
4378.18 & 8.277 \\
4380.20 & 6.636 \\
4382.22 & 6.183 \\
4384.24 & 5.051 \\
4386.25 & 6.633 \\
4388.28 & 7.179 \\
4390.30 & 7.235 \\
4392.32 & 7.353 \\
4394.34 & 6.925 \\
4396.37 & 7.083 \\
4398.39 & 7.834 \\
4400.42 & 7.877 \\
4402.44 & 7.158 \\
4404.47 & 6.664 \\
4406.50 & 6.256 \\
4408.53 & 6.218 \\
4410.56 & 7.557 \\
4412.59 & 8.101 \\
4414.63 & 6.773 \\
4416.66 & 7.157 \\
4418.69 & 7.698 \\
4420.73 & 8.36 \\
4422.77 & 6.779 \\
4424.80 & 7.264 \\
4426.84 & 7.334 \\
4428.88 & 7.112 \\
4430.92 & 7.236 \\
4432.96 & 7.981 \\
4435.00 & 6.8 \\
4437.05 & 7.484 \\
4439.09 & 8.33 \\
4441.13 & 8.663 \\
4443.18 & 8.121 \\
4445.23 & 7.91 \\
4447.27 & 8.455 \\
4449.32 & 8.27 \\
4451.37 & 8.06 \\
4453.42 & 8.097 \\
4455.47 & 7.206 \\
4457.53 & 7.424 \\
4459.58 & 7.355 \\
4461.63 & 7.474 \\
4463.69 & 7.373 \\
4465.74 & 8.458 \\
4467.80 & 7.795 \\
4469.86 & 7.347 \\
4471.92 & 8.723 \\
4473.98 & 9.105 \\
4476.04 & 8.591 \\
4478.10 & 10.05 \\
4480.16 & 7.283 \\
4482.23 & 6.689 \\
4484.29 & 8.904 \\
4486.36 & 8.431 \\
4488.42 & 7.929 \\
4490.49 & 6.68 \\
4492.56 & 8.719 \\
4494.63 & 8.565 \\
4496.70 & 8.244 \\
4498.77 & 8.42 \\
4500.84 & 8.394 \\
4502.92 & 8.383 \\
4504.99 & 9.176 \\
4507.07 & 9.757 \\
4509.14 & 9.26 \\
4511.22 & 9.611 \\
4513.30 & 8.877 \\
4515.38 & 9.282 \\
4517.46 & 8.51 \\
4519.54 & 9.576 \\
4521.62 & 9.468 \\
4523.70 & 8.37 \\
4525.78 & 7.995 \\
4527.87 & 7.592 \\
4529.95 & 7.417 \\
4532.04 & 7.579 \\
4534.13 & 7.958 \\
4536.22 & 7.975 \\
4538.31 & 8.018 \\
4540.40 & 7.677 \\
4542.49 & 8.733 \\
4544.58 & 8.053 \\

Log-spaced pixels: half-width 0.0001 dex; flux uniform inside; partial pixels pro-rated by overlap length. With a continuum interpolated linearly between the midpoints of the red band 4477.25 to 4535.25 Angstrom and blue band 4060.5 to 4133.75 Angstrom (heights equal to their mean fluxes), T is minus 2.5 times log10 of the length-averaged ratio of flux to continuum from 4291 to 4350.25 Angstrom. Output 0.16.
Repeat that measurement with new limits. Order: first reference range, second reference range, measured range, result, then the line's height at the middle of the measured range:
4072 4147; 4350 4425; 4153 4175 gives 0.08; 6.22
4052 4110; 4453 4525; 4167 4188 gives 0.17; 6.59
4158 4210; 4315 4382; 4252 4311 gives 0.10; 6.64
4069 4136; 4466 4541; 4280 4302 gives 0.19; 7.13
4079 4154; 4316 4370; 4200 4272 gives 0.07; 6.66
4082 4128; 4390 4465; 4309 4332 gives 0.07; 7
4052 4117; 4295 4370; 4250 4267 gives -0.04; 6.47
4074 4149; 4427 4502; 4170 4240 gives 0.11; 6.54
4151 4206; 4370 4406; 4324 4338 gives -0.04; 6.65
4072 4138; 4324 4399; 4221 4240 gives 0.11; 6.51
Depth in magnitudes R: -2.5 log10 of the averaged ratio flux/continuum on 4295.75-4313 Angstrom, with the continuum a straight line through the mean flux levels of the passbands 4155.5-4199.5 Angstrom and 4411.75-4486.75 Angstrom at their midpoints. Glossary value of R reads 0.33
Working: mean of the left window 5.91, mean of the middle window 5.04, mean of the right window 7.84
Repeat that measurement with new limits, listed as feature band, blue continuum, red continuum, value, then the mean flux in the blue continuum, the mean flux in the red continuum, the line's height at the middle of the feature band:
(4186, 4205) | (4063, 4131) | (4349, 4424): 0.06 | 5.97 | 7.15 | 6.37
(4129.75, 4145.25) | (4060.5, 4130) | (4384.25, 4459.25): 0.02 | 6.02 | 7.43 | 6.2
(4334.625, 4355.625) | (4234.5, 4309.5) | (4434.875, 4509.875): 0.01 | 6.15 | 8.17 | 6.89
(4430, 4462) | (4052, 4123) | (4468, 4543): 0.04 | 6.07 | 8.42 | 8.08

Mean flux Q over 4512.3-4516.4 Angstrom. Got 9.08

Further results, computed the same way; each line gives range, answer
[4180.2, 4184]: 5.77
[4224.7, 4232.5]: 5.41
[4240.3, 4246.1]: 6.8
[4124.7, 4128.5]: 5.46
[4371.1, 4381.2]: 6.8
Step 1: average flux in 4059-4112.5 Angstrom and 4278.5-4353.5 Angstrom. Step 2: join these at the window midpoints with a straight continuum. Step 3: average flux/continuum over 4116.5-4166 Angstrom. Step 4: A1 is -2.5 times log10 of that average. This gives 0.01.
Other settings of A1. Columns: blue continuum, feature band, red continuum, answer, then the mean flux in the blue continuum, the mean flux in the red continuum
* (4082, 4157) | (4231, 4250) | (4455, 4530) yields 0.05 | 6.03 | 8.36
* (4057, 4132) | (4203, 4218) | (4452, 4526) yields 0.15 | 6.02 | 8.38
